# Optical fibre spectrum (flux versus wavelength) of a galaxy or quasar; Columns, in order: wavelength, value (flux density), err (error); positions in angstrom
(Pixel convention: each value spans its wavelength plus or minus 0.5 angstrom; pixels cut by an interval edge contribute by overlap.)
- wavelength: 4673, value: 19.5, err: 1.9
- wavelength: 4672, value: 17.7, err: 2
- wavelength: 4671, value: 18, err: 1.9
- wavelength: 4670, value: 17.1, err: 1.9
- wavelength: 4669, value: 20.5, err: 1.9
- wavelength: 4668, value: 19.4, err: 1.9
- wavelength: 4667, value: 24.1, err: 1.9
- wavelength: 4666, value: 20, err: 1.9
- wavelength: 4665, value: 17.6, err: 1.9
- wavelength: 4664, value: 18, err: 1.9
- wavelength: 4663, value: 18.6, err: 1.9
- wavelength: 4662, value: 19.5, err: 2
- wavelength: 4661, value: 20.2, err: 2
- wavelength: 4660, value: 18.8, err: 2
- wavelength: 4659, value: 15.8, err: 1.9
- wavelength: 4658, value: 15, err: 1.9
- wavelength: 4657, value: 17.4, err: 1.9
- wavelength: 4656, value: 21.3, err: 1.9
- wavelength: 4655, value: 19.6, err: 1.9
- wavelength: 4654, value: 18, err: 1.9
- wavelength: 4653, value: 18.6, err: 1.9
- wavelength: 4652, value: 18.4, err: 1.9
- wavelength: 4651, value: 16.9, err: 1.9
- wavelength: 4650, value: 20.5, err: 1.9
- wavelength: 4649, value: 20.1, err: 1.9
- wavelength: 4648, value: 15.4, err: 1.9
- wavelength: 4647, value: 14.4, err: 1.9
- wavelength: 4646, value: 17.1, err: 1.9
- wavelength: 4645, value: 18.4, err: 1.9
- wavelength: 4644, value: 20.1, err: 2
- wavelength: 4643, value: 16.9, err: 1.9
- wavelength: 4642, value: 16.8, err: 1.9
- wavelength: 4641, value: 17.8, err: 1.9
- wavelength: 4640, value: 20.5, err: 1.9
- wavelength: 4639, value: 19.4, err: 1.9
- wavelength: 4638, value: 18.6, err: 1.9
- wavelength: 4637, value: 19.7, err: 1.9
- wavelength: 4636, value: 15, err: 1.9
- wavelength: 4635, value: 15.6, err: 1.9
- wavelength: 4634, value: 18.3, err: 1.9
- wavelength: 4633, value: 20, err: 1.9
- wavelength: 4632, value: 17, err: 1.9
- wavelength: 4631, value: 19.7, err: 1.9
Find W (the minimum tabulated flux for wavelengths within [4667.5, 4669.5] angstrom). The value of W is 19.4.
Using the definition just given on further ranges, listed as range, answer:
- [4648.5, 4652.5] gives 16.9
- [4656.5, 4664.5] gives 15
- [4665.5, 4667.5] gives 20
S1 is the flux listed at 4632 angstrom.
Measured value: 17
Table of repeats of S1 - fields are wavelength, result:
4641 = 17.8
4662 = 19.5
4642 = 16.8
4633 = 20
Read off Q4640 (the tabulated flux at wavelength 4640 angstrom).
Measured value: 20.5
